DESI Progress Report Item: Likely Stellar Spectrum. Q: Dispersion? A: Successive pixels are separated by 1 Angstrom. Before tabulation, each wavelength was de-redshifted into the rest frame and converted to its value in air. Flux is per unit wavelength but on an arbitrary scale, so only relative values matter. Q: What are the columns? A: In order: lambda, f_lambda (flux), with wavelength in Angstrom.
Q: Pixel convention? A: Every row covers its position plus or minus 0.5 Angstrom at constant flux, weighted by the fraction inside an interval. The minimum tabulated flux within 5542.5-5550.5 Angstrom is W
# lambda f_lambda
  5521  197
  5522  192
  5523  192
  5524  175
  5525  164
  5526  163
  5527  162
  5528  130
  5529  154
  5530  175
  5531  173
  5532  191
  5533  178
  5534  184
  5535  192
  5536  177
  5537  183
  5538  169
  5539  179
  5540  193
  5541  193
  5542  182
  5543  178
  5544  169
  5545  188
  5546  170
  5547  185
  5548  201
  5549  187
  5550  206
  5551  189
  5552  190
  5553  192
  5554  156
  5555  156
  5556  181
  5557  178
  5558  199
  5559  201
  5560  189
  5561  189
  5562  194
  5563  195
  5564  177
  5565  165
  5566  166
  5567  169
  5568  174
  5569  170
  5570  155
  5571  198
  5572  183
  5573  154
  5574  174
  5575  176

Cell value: 169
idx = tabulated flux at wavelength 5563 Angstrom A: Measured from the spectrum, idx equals 195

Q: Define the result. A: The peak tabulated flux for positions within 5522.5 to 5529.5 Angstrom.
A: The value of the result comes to 192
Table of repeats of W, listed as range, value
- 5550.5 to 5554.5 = 156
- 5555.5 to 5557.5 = 178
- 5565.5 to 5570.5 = 155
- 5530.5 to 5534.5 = 173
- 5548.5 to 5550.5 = 187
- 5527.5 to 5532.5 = 130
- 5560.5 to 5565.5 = 165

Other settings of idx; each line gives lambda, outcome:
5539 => 179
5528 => 130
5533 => 178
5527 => 162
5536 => 177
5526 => 163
